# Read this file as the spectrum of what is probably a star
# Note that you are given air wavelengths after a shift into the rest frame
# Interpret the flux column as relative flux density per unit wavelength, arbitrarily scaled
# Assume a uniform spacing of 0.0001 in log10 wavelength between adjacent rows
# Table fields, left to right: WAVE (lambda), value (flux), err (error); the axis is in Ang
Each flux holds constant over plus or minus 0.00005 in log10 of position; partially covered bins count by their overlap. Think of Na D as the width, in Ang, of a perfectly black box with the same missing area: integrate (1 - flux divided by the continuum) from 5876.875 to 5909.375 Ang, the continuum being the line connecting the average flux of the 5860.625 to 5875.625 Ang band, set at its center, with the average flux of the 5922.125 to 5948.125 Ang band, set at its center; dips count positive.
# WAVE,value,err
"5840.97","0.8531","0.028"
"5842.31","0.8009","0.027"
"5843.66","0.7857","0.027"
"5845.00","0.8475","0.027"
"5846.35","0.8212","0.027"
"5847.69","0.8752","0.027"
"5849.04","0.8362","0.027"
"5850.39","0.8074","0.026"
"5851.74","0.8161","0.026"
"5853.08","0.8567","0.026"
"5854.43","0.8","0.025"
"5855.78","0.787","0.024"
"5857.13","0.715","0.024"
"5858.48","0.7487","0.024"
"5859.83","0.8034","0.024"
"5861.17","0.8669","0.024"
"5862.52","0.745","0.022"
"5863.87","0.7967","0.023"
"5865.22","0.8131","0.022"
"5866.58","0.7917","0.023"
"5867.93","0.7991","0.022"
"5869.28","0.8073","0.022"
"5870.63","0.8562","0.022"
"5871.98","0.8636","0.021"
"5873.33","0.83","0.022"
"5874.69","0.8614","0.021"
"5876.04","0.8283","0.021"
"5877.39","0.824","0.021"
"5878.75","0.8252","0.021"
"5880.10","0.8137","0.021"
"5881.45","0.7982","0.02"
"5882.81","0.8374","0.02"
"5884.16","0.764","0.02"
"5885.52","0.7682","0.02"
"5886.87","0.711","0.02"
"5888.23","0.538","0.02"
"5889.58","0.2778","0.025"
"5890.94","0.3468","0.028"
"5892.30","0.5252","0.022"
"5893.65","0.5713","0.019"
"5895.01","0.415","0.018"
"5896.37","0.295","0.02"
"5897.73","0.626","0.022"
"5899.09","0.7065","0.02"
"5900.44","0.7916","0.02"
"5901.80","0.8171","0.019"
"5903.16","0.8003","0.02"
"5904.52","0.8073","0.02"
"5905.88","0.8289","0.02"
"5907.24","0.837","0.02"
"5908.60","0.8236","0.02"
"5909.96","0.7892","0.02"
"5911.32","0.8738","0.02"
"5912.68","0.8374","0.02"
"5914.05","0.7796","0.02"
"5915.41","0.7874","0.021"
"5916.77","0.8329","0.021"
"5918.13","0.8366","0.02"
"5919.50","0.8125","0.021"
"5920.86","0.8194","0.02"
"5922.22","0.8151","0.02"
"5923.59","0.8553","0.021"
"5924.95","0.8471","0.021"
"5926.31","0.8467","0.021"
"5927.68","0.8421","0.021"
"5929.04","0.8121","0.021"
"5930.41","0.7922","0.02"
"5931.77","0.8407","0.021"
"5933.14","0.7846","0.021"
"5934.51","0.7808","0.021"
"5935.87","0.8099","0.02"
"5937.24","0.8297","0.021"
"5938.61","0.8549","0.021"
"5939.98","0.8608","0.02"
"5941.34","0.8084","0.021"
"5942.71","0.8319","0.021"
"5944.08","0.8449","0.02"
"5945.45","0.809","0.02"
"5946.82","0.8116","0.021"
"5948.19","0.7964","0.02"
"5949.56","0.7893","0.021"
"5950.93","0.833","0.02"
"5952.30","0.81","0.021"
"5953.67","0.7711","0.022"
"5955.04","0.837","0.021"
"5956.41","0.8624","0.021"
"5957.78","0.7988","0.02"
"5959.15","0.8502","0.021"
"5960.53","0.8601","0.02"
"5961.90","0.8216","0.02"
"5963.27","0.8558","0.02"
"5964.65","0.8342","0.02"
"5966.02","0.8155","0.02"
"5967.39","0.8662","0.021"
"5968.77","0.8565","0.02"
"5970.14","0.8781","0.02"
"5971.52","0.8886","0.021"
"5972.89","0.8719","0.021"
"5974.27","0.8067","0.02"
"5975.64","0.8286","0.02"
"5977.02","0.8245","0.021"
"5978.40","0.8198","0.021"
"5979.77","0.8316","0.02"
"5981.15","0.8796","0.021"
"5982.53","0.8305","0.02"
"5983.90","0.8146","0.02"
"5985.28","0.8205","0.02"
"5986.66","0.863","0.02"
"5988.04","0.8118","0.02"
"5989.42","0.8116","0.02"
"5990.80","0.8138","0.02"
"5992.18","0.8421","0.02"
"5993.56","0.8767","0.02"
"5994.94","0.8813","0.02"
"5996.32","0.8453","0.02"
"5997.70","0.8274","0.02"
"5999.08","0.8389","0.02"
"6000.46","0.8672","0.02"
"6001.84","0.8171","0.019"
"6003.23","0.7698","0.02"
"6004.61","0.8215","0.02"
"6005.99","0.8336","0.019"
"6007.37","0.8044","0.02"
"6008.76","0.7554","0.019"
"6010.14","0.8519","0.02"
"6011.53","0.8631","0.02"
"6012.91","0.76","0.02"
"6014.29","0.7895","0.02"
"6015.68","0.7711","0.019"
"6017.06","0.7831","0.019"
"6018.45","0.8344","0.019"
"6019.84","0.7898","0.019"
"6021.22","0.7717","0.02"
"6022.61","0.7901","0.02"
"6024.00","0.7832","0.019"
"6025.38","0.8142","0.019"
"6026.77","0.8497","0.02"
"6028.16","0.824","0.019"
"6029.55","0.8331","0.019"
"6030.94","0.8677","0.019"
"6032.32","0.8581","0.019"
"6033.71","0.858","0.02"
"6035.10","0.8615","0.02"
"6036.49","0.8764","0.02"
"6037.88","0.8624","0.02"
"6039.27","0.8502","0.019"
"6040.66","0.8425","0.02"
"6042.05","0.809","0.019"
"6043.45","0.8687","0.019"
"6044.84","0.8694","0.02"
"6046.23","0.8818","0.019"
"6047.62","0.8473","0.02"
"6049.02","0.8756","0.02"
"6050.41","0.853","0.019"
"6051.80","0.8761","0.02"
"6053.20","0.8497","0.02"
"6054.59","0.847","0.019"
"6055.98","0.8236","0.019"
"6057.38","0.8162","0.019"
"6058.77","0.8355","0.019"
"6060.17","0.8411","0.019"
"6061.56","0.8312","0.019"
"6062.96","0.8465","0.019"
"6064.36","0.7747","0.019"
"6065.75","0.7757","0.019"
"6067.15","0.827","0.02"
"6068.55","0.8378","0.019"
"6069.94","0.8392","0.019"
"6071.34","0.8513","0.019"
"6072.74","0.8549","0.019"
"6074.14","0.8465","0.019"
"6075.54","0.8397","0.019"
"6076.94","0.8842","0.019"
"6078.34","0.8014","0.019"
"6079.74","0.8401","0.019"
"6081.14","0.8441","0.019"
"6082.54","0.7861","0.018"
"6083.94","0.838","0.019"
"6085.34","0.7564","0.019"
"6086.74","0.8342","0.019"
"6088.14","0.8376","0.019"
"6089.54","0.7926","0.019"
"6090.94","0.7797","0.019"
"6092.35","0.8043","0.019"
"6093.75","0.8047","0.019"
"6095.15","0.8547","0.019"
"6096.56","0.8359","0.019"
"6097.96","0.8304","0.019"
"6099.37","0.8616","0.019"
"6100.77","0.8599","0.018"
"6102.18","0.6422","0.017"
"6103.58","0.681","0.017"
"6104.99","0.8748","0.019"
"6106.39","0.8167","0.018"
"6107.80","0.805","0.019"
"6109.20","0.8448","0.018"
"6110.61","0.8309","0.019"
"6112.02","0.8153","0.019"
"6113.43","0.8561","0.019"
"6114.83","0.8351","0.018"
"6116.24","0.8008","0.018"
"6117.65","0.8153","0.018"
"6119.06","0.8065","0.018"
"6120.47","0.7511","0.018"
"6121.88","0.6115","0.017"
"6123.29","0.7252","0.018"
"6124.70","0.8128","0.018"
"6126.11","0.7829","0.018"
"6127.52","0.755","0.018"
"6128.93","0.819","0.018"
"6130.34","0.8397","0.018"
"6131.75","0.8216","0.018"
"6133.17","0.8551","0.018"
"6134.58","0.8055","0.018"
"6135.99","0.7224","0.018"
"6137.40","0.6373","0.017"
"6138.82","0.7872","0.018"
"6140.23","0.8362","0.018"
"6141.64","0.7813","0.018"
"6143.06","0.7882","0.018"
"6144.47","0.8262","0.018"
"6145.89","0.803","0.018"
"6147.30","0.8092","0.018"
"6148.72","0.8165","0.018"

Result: 5.58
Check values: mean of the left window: 0.82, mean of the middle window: 0.681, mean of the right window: 0.825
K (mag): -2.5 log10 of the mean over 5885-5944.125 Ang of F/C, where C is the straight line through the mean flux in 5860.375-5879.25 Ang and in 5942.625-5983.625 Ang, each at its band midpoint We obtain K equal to 0.11 mag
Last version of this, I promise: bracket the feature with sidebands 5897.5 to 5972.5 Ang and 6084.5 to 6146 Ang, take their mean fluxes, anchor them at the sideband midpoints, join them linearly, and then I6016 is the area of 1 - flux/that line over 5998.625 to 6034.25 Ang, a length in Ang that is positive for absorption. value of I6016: -0.2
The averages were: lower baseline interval 0.822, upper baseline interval 0.796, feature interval 0.815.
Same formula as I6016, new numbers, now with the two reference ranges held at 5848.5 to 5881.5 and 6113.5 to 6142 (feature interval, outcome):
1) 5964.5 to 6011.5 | -2.2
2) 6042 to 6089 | -2.8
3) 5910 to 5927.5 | -0.5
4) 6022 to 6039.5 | -1.1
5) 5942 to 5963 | -0.5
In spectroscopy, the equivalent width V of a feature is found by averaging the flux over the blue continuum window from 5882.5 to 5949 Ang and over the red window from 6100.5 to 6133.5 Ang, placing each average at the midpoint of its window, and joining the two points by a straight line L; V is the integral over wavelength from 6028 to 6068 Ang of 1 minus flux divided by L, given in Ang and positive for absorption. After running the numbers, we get -3.4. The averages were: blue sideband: 0.754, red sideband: 0.792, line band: 0.844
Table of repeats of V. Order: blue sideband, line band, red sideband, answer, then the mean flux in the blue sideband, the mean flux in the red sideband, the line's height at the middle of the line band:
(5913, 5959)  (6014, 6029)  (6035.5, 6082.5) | 0.6 Ang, 0.82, 0.842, 0.835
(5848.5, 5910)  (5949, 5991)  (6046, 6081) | -2.4 Ang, 0.742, 0.839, 0.79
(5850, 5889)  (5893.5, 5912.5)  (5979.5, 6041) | 1.9 Ang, 0.794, 0.828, 0.802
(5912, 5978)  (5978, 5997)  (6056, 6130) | -0.4 Ang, 0.828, 0.811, 0.823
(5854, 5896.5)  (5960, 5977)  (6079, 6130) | -2.1 Ang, 0.724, 0.802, 0.756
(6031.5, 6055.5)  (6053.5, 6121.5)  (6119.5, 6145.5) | -0.1 Ang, 0.858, 0.776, 0.818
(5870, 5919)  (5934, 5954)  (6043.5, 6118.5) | -1.6 Ang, 0.731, 0.827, 0.757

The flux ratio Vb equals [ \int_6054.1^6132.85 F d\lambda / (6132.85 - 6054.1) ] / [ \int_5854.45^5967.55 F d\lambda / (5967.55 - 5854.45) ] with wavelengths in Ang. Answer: 1.0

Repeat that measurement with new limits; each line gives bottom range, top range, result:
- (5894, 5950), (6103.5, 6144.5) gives 1.01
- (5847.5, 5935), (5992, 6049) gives 1.08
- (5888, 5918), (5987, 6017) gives 1.20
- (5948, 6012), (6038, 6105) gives 0.99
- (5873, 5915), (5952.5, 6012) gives 1.17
